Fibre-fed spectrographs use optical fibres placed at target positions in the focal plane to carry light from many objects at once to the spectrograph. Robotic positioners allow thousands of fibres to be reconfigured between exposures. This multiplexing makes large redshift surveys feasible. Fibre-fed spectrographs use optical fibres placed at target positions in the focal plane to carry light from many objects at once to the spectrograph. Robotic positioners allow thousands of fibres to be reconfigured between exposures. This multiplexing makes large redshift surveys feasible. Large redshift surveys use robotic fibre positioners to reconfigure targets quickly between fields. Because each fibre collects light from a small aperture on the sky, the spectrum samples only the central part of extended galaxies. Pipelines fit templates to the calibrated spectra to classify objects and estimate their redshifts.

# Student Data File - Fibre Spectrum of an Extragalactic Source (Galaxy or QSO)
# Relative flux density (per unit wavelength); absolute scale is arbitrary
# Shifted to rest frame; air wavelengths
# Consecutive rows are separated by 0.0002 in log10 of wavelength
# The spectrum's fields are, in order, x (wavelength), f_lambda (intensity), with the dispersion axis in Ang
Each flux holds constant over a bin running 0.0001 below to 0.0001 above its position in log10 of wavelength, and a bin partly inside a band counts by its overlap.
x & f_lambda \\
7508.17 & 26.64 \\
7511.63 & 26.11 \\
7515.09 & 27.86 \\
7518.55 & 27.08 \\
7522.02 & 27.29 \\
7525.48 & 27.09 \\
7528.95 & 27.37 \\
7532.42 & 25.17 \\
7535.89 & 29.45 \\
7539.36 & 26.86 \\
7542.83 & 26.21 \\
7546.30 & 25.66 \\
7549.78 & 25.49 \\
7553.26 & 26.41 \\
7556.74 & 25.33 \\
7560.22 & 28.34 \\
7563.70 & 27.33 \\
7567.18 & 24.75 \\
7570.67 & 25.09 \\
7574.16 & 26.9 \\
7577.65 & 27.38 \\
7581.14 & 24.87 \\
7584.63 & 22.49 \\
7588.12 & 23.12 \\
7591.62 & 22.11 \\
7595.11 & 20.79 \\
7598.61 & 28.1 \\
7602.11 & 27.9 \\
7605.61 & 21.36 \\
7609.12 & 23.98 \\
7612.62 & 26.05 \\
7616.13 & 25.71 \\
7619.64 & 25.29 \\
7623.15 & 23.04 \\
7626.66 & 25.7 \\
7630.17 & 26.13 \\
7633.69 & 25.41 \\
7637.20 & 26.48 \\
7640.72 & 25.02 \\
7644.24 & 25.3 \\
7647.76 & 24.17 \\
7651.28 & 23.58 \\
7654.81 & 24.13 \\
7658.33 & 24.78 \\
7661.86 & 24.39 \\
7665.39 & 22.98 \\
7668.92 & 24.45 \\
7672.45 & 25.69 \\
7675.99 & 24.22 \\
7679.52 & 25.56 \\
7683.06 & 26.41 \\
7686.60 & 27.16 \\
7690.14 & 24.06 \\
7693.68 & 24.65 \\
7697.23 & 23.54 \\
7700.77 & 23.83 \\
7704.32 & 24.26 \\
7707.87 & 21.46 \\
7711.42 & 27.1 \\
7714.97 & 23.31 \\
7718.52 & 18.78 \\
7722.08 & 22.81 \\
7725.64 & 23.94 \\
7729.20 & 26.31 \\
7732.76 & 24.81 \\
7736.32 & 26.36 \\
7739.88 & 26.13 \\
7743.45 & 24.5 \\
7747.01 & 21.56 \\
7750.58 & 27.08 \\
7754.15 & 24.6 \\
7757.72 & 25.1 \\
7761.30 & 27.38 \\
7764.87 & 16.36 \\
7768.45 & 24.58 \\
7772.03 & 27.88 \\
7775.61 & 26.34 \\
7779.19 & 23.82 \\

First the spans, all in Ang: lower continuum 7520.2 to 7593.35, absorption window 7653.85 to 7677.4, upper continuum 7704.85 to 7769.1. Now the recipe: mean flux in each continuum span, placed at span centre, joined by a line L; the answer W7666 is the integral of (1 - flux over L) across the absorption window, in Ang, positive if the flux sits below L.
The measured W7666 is 0.4 Ang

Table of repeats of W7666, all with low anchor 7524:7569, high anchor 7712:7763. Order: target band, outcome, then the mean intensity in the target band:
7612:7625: 0.4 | 24.9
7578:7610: 2.5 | 24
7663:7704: 0.6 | 24.8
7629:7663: 0.8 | 24.9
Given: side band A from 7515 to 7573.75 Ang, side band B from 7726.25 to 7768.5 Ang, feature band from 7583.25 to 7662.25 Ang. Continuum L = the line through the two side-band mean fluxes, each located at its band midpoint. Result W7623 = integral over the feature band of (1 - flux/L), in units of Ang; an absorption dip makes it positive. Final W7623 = 3.7 Ang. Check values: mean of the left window 26.6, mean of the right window 24.5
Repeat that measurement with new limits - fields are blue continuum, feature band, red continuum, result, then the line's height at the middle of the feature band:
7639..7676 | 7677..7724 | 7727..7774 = 1.0 Ang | 24.6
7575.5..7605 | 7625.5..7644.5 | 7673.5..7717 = -0.9 Ang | 24.6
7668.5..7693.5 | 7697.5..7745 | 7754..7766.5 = 0.4 Ang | 24.3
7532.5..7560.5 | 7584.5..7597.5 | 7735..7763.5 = 1.9 Ang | 26.2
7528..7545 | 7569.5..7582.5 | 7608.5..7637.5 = 0.0 Ang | 26.2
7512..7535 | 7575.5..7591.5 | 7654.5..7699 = 1.1 Ang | 26.1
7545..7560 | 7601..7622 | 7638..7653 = 0.2 Ang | 25.1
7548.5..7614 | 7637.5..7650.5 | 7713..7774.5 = -0.1 Ang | 24.8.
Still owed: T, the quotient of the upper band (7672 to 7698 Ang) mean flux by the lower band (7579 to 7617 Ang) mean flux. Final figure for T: 1.04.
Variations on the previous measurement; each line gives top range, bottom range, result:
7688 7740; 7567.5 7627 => 0.97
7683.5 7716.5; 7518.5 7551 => 0.91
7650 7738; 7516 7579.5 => 0.91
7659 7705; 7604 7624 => 1.02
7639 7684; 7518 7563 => 0.92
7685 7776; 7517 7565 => 0.91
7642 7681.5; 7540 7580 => 0.93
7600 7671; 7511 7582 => 0.93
